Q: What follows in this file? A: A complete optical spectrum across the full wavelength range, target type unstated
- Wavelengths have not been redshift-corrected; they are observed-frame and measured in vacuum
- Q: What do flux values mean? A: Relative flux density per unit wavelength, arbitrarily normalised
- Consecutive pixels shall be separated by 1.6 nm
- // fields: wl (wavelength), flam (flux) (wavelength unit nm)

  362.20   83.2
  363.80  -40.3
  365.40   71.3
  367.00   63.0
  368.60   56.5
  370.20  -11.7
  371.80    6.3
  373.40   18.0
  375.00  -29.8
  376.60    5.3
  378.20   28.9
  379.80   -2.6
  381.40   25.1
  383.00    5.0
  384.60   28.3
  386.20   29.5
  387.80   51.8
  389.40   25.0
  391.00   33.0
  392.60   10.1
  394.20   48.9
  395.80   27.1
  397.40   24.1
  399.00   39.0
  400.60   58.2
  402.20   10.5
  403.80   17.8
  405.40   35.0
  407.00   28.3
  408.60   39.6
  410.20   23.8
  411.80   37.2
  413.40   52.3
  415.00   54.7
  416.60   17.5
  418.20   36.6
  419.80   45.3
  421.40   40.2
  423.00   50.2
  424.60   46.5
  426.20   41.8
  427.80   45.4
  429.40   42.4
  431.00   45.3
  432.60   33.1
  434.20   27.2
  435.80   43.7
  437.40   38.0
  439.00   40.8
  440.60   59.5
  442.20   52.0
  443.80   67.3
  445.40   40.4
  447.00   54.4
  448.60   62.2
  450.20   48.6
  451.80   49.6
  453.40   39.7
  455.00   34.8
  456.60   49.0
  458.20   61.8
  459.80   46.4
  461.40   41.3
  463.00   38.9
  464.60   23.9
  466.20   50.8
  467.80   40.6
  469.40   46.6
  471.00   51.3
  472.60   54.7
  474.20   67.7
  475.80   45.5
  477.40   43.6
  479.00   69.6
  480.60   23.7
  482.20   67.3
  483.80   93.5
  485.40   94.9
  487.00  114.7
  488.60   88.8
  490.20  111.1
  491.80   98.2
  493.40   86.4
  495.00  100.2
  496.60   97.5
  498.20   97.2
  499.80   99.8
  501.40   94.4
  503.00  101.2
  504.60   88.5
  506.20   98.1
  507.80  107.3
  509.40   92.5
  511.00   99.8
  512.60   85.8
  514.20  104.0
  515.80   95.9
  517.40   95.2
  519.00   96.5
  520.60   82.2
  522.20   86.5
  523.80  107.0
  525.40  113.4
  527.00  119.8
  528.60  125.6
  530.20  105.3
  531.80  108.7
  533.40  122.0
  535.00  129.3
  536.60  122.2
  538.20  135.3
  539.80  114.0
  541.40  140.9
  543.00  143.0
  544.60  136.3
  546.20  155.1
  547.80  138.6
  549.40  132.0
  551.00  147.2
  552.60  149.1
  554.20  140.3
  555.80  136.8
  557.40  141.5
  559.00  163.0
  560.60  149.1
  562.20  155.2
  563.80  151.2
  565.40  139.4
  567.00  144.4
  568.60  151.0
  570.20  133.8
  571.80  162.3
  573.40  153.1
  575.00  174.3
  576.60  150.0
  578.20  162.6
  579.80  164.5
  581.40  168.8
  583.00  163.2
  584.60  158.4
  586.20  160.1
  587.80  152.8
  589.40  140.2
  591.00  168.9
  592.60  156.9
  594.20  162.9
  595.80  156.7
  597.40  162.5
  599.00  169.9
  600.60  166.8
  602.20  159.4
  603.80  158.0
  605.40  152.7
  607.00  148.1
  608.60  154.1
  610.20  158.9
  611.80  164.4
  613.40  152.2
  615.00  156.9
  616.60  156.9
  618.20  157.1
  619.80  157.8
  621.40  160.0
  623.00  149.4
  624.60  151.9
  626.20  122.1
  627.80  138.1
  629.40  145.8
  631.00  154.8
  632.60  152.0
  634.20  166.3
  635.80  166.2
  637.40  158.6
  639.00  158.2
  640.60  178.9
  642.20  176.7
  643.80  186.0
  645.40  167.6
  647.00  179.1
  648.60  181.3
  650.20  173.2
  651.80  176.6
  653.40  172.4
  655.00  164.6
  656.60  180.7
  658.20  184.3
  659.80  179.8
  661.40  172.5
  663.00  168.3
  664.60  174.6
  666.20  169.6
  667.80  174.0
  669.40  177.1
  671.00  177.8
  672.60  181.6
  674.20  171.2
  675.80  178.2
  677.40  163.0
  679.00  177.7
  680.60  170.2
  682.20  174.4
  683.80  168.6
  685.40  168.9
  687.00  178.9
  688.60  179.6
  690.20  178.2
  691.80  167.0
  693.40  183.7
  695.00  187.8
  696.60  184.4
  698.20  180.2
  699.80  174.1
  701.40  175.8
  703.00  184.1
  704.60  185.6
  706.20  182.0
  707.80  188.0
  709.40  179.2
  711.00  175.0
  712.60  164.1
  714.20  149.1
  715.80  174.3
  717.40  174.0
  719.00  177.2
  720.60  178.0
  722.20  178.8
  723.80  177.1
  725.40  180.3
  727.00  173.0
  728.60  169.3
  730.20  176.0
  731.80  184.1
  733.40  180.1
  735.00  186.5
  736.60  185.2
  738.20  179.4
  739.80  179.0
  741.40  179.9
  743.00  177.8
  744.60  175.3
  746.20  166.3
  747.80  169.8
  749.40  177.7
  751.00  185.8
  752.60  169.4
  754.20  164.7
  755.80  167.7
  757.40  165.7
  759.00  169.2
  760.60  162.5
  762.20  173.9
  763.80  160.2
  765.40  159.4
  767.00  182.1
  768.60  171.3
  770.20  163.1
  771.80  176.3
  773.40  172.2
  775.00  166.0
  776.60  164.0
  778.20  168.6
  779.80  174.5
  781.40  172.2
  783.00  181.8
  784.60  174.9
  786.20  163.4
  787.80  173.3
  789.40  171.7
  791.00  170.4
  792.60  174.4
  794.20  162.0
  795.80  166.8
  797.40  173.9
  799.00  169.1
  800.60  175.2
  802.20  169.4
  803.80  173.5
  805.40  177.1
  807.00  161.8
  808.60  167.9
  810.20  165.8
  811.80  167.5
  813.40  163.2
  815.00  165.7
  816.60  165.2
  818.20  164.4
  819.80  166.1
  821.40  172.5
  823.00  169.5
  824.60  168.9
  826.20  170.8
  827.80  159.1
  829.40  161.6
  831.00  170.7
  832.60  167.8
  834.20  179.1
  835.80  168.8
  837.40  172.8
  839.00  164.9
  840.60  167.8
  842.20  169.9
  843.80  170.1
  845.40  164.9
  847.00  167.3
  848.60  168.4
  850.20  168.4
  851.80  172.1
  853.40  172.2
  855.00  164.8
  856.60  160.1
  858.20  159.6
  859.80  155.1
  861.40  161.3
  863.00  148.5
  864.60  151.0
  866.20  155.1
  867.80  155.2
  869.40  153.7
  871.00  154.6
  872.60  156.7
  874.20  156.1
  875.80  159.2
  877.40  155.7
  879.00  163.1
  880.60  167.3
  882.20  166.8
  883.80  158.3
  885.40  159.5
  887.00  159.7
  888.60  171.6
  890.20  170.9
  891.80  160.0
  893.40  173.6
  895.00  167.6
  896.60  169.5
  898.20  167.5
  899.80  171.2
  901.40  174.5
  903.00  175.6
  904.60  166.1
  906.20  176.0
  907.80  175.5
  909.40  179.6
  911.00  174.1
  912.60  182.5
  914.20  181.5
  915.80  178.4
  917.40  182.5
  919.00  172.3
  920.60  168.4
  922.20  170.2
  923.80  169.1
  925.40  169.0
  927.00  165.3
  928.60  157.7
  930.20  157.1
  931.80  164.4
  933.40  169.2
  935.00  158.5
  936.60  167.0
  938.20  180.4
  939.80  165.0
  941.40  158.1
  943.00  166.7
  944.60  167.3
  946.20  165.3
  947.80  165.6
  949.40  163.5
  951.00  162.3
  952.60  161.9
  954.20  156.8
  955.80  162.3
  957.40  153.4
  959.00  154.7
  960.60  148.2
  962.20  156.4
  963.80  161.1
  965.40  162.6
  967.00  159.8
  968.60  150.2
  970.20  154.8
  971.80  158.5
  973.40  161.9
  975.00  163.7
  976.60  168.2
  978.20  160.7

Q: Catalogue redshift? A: 0.21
